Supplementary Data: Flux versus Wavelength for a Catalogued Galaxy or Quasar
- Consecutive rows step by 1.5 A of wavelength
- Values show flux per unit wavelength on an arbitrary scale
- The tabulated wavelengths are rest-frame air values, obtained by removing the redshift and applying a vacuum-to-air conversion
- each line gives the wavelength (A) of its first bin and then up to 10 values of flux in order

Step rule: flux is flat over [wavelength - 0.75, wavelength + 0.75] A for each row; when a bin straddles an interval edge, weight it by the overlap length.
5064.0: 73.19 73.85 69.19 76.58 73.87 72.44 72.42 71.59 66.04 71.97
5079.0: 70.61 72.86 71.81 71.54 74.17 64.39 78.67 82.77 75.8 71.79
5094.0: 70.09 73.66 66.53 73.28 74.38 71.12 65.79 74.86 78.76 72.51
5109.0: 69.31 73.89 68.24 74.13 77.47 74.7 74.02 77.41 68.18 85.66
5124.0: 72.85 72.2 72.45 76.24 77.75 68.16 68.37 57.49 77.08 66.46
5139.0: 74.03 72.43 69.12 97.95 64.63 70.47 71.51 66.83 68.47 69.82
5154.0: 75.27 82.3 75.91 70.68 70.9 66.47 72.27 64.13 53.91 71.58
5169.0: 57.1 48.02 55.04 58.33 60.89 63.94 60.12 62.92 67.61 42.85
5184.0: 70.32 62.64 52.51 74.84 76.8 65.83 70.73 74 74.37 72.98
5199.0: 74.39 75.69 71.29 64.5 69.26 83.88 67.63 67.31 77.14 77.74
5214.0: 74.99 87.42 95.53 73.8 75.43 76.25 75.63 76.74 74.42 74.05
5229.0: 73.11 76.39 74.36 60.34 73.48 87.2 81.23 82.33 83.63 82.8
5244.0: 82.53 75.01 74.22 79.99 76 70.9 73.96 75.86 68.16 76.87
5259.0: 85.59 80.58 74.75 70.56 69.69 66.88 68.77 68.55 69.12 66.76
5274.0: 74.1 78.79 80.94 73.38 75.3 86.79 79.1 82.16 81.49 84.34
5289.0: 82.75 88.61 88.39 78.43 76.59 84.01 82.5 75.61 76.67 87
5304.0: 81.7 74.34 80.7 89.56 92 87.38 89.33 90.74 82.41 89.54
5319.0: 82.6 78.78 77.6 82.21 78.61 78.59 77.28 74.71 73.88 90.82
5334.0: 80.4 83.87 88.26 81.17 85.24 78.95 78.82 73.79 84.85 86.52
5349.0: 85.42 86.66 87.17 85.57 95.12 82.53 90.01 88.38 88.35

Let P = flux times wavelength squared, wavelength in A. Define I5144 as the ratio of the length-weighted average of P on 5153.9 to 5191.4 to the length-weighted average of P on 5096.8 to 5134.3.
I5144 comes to 0.90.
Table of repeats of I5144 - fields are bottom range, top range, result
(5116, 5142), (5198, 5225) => 1.08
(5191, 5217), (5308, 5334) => 1.17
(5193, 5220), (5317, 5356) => 1.15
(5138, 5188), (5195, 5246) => 1.17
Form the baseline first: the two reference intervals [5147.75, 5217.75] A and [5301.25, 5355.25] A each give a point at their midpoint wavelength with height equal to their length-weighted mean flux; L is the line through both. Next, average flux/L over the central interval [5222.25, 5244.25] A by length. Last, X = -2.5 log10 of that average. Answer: -0.05 mag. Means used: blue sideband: 68.9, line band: 77.1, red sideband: 83.2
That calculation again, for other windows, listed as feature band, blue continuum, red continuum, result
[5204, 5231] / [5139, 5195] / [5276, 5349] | -0.06 mag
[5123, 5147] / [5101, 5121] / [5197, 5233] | 0.02 mag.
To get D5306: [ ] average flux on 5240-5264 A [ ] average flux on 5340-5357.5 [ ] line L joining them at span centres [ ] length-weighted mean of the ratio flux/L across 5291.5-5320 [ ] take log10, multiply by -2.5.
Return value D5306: -0.033 mag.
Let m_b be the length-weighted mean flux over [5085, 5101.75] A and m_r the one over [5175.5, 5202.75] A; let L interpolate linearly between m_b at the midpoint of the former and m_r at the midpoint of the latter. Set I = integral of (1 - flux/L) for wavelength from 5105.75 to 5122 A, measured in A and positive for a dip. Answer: -0.4 A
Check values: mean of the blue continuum 73.1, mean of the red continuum 67.4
